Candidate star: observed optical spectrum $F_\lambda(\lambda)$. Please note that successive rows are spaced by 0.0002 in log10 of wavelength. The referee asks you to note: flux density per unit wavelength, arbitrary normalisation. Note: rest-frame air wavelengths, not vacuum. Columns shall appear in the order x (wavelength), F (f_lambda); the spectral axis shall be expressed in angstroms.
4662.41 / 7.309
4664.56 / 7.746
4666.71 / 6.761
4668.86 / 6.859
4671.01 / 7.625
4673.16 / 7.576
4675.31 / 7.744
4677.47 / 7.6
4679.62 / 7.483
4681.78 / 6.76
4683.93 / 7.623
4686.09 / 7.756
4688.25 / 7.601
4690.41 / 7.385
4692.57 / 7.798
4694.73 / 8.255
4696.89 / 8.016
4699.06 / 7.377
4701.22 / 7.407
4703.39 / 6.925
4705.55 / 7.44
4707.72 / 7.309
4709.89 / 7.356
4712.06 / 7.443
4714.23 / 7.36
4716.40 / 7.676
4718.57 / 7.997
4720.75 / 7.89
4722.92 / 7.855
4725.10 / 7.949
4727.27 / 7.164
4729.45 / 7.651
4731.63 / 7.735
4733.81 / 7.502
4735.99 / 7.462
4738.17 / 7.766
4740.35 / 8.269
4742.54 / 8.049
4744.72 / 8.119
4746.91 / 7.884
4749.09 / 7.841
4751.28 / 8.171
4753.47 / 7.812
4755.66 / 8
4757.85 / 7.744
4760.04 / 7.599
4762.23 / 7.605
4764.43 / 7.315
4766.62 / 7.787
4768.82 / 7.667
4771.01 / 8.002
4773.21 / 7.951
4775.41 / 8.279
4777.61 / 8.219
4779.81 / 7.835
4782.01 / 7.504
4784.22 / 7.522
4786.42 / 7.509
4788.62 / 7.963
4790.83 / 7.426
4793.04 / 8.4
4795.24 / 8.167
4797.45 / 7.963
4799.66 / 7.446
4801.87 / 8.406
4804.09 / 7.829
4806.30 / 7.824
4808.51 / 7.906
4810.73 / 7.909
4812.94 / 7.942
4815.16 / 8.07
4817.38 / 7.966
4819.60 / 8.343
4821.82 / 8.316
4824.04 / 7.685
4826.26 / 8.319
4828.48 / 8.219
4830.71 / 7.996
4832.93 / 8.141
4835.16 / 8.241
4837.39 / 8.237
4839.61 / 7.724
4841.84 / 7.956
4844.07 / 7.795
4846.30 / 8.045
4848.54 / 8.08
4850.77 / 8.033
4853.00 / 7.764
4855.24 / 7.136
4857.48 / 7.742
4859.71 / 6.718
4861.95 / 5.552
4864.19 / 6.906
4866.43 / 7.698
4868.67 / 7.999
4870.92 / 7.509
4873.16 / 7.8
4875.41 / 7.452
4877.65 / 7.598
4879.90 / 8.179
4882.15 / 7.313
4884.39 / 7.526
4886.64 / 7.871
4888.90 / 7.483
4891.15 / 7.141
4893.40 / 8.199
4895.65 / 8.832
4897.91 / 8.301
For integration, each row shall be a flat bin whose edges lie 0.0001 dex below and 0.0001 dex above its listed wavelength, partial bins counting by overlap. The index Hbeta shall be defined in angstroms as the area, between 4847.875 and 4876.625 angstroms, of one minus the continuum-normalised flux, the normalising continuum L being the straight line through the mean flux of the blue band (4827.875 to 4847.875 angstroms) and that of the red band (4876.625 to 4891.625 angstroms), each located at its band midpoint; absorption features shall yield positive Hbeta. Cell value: 1.5 angstroms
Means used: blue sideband 8.03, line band 7.41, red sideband 7.6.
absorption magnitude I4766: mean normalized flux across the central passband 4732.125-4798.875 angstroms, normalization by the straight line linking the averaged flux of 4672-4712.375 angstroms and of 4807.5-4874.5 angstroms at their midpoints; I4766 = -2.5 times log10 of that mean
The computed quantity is -0.03 mag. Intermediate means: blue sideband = 7.52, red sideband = 7.79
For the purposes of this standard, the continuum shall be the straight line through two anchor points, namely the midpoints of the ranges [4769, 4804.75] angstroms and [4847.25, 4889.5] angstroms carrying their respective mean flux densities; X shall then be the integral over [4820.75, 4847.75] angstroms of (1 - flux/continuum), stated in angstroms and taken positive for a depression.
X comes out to -1.4 angstroms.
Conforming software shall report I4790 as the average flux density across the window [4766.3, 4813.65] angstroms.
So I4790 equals 7.89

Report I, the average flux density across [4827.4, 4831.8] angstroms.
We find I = 8.1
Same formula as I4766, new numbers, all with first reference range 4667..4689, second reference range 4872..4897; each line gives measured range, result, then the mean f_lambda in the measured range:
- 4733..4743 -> -0.04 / 7.8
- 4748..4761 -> -0.04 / 7.86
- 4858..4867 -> 0.15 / 6.73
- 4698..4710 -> 0.03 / 7.3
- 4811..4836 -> -0.06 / 8.1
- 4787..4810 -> -0.04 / 7.92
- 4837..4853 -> -0.04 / 7.96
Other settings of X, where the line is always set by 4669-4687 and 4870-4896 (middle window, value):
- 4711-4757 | -1.5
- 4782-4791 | 0.0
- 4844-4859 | -0.2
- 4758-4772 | -0.2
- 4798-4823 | -1.2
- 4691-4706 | -0.2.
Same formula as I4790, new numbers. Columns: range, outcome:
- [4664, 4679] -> 7.41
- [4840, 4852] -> 7.96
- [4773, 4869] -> 7.83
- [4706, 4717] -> 7.42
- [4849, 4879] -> 7.4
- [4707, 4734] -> 7.61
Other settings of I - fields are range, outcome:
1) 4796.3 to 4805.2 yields 7.91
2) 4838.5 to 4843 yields 7.85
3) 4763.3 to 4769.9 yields 7.58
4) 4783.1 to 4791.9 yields 7.6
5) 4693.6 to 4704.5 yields 7.6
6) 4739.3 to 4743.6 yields 8.15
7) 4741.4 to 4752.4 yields 8.01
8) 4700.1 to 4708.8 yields 7.27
